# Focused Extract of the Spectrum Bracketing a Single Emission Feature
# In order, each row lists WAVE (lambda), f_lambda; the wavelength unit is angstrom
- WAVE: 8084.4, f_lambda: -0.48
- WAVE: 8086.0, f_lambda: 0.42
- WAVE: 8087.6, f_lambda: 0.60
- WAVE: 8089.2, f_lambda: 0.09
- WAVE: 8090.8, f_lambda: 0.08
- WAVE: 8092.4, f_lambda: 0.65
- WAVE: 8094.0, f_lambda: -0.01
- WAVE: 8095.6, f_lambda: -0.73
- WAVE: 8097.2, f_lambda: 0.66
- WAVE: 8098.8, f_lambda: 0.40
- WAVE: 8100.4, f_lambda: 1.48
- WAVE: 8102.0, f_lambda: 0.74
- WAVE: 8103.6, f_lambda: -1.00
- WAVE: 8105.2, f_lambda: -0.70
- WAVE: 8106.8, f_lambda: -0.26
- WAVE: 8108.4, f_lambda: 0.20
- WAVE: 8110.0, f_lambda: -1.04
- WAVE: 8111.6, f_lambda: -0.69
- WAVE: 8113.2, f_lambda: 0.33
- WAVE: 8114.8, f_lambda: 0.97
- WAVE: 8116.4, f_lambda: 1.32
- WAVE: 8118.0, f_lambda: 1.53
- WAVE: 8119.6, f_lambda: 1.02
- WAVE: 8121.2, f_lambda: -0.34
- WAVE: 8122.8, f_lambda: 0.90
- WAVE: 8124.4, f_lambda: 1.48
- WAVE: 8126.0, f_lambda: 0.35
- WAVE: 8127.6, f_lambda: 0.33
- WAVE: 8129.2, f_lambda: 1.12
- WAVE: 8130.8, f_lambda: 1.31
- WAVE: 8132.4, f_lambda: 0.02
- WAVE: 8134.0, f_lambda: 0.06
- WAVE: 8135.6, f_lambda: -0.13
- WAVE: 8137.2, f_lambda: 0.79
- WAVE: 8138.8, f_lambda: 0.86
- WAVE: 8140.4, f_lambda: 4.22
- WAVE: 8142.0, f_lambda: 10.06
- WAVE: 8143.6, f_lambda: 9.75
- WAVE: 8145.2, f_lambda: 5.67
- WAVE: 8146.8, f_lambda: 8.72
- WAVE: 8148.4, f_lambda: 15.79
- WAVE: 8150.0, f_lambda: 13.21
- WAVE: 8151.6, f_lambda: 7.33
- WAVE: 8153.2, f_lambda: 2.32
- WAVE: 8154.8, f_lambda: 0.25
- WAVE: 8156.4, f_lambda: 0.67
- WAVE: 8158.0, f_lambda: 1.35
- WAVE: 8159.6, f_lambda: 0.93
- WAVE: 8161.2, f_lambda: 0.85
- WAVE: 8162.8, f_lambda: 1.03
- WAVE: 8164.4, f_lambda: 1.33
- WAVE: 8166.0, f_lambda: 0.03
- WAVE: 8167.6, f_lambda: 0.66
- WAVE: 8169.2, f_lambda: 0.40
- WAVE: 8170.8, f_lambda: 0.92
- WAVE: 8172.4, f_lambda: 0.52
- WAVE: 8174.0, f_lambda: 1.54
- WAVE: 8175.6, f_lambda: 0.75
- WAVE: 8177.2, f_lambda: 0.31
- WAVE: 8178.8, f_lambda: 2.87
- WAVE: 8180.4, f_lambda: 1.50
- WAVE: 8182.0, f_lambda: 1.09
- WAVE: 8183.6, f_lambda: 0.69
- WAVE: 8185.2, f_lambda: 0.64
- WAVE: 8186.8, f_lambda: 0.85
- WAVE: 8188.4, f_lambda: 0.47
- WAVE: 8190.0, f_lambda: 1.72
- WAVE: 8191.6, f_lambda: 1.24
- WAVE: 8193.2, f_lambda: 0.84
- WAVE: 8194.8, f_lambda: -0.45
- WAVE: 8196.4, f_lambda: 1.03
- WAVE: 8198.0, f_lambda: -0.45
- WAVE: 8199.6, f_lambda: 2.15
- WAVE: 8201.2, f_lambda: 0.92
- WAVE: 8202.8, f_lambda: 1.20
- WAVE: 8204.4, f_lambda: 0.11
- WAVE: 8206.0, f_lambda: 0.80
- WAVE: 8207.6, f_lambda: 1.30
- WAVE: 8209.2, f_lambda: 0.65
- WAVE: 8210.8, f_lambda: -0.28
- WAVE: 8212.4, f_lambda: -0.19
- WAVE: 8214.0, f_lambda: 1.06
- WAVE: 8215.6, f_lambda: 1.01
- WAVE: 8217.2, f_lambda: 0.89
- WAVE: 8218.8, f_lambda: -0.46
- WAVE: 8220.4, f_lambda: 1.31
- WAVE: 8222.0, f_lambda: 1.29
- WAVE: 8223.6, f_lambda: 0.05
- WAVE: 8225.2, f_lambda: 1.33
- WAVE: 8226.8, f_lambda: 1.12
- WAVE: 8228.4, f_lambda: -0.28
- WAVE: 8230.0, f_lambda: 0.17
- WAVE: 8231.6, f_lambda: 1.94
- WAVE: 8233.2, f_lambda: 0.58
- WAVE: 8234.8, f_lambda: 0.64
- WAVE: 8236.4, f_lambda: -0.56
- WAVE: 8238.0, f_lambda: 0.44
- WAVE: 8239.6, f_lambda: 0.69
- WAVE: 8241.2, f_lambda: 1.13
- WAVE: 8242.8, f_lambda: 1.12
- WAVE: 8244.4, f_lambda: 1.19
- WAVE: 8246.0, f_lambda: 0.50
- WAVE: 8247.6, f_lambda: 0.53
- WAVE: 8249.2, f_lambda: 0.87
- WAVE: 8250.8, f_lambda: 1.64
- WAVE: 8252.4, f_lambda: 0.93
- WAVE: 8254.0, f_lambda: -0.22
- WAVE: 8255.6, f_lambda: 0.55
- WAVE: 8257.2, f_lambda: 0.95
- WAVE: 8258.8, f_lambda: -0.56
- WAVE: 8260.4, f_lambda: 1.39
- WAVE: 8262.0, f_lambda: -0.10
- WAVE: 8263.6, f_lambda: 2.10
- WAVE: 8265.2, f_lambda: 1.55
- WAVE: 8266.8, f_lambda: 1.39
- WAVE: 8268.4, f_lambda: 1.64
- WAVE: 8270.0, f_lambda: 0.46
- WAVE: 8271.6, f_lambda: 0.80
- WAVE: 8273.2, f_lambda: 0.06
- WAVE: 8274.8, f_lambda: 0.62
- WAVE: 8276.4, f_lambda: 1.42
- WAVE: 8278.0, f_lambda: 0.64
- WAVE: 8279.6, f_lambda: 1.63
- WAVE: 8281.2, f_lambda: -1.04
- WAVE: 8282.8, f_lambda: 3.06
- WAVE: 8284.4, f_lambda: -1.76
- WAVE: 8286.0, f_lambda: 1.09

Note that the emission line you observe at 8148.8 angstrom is [O II]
